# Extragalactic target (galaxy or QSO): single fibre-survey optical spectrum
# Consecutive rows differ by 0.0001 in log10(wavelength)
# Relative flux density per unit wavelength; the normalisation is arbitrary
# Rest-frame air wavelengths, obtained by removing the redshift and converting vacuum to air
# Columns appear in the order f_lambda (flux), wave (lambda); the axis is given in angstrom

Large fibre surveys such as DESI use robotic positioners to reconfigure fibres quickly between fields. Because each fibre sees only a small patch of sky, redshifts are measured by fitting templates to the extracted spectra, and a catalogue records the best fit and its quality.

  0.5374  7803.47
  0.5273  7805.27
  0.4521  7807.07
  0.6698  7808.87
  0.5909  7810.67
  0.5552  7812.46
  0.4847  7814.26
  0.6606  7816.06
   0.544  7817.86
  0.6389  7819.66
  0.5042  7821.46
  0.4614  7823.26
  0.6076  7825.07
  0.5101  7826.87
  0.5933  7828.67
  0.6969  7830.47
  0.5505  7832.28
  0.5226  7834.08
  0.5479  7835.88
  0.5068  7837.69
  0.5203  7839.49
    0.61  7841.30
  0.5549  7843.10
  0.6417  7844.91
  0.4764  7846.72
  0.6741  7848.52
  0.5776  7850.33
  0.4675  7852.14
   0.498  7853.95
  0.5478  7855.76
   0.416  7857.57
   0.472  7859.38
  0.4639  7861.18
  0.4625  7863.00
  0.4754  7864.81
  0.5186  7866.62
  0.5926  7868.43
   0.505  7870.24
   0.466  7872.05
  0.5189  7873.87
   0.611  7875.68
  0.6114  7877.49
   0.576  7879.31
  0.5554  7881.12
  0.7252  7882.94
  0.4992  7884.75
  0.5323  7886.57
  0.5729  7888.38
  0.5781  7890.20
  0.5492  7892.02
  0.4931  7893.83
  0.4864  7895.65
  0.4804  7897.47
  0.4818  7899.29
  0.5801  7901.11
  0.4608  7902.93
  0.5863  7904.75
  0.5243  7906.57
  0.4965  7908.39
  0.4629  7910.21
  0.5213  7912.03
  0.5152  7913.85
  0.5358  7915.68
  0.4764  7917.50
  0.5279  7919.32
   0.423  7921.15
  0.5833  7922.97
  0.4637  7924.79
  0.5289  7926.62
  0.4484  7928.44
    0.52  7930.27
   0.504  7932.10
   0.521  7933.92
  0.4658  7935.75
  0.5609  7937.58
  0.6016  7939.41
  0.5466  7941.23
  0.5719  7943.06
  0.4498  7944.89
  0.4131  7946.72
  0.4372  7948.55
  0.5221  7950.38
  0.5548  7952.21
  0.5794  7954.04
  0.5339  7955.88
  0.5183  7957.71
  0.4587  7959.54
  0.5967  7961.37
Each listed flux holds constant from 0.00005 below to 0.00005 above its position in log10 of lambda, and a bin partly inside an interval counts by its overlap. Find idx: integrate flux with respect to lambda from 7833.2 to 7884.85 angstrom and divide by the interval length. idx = 0.539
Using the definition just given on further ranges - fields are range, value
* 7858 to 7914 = 0.528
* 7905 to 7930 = 0.503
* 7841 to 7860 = 0.538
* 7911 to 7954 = 0.51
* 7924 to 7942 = 0.516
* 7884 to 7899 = 0.522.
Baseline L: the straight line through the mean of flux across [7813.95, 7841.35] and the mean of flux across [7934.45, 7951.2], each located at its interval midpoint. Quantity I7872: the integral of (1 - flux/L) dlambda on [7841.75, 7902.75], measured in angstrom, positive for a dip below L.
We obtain 0.5 angstrom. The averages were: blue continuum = 0.56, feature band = 0.535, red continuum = 0.508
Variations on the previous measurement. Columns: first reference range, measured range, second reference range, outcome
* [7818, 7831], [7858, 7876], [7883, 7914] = 1.3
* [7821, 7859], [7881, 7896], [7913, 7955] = -0.8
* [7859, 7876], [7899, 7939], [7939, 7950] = -0.6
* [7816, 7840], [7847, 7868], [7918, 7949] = 1.4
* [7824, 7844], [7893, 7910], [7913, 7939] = 0.5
